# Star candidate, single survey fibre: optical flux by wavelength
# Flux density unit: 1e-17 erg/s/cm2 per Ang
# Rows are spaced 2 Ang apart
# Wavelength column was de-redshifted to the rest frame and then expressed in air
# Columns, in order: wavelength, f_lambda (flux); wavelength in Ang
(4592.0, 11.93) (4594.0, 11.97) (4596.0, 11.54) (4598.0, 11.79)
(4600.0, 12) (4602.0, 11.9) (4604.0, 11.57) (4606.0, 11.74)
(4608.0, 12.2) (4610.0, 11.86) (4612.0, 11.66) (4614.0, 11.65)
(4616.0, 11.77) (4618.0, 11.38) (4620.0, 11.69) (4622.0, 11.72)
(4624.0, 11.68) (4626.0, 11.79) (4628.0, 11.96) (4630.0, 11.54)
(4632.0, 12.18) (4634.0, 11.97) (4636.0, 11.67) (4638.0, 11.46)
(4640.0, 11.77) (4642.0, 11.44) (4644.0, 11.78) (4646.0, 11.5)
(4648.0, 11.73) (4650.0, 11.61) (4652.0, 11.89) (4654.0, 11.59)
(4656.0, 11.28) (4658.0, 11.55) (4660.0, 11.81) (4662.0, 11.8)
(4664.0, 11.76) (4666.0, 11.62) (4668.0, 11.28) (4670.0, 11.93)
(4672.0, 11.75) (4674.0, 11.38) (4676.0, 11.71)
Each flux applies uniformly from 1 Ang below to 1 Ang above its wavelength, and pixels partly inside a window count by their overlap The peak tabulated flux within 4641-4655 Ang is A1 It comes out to 11.89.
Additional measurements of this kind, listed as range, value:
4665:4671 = 11.93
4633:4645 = 11.97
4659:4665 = 11.81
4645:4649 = 11.73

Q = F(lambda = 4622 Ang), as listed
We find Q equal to 11.72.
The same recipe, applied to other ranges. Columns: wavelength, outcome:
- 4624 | 11.68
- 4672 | 11.75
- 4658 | 11.55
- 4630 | 11.54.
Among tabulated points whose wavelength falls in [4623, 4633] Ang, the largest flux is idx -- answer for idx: 12.18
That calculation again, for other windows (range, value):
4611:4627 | 11.79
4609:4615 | 11.86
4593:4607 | 12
